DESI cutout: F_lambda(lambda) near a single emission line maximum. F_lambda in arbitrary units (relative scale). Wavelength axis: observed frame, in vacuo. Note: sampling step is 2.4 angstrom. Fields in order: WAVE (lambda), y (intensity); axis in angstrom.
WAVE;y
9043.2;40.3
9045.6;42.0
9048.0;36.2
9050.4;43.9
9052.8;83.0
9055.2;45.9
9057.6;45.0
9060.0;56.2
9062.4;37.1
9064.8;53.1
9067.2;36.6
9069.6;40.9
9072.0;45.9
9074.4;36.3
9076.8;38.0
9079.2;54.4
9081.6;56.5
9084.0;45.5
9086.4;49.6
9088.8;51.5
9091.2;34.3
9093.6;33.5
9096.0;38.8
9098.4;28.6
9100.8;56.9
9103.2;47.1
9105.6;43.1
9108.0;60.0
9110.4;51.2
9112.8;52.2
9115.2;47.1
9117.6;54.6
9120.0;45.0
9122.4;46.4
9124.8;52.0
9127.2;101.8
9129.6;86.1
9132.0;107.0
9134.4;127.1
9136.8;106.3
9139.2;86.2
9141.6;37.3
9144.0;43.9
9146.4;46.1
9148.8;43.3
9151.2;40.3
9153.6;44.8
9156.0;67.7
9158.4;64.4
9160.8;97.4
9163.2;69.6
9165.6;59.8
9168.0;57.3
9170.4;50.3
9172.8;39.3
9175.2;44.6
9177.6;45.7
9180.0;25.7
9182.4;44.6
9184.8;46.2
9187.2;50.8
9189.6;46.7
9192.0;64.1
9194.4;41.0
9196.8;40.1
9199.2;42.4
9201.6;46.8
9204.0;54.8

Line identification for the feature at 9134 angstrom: Halpha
